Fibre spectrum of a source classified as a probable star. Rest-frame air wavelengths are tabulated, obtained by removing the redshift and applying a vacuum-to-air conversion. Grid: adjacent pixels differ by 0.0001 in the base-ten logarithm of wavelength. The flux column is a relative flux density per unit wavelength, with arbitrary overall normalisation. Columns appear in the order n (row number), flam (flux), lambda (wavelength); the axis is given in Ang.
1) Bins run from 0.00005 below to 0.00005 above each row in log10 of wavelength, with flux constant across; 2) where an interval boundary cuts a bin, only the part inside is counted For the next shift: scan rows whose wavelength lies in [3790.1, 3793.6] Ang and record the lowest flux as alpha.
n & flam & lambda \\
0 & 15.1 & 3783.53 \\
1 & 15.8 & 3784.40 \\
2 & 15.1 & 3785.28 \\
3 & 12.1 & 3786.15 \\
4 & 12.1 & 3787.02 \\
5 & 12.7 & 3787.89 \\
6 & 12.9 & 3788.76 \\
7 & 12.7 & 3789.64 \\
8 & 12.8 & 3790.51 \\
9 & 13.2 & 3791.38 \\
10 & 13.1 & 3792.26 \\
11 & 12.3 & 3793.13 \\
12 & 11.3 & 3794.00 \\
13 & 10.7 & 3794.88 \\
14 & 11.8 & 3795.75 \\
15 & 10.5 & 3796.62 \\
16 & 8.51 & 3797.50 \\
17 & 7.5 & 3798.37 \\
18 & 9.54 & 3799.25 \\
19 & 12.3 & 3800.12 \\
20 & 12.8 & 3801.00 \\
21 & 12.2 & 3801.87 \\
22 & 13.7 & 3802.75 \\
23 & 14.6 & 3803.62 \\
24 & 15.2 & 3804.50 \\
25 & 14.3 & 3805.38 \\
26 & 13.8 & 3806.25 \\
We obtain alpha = 12.3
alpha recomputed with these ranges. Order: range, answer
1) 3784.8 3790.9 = 12.1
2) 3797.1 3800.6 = 7.5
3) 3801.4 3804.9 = 12.2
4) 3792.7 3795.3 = 10.7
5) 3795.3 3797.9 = 8.51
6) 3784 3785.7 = 15.1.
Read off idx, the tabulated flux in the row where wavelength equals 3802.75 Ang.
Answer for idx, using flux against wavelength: 13.7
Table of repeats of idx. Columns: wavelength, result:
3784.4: 15.8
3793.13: 12.3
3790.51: 12.8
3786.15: 12.1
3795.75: 11.8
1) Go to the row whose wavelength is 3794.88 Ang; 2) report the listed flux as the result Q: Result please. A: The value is 10.7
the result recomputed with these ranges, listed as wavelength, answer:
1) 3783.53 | 15.1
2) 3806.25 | 13.8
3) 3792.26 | 13.1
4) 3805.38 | 14.3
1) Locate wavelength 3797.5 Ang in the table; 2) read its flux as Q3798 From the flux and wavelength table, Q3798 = 8.51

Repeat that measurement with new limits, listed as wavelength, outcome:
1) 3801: 12.8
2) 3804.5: 15.2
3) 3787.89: 12.7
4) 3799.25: 9.54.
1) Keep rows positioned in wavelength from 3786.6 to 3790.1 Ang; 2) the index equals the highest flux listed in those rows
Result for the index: 12.9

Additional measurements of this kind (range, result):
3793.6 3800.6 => 12.3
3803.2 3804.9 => 15.2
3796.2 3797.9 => 10.5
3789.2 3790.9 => 12.8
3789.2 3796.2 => 13.2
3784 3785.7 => 15.8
